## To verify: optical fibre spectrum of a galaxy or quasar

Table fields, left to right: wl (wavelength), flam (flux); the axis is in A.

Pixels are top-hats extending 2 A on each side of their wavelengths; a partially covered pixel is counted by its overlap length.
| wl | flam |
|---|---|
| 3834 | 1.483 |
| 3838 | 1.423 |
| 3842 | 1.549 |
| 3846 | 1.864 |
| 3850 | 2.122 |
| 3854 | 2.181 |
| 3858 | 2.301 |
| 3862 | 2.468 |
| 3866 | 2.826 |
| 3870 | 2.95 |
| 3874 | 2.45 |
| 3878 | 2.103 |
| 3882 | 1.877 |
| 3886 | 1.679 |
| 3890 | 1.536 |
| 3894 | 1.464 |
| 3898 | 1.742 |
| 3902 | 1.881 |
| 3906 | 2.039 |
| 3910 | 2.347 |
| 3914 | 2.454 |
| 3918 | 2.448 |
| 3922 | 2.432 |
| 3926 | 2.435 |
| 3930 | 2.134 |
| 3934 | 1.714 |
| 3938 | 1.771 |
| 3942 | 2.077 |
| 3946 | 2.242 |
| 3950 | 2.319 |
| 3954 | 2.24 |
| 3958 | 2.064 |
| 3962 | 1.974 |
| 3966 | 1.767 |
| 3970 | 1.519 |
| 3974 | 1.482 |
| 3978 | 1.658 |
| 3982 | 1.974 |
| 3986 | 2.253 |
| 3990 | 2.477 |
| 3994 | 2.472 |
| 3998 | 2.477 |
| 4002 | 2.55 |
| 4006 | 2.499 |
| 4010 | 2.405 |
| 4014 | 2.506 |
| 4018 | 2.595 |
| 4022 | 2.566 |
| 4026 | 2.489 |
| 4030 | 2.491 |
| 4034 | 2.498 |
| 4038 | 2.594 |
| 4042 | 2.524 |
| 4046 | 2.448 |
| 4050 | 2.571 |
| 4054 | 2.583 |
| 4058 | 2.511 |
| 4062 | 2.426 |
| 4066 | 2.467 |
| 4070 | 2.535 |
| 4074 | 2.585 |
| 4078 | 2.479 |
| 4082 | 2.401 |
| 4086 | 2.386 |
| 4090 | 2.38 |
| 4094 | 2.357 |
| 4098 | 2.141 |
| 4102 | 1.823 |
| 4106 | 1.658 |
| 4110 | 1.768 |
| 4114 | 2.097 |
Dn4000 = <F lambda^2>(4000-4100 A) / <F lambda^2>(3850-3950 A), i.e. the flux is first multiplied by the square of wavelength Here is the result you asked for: 1.2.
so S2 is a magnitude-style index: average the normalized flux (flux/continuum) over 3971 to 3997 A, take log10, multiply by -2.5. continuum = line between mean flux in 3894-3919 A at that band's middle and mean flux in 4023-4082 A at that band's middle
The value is 0.13 mag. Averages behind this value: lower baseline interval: 2.08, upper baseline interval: 2.51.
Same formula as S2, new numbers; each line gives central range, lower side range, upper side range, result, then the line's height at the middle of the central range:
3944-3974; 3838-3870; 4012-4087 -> 0.19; 2.36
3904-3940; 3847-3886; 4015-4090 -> 0.08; 2.37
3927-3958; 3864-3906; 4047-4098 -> 0.05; 2.18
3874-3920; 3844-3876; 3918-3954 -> 0.15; 2.28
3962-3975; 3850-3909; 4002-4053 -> 0.38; 2.36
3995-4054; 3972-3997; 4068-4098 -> -0.14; 2.21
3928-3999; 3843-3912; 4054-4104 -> 0.10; 2.22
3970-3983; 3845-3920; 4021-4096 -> 0.37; 2.33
